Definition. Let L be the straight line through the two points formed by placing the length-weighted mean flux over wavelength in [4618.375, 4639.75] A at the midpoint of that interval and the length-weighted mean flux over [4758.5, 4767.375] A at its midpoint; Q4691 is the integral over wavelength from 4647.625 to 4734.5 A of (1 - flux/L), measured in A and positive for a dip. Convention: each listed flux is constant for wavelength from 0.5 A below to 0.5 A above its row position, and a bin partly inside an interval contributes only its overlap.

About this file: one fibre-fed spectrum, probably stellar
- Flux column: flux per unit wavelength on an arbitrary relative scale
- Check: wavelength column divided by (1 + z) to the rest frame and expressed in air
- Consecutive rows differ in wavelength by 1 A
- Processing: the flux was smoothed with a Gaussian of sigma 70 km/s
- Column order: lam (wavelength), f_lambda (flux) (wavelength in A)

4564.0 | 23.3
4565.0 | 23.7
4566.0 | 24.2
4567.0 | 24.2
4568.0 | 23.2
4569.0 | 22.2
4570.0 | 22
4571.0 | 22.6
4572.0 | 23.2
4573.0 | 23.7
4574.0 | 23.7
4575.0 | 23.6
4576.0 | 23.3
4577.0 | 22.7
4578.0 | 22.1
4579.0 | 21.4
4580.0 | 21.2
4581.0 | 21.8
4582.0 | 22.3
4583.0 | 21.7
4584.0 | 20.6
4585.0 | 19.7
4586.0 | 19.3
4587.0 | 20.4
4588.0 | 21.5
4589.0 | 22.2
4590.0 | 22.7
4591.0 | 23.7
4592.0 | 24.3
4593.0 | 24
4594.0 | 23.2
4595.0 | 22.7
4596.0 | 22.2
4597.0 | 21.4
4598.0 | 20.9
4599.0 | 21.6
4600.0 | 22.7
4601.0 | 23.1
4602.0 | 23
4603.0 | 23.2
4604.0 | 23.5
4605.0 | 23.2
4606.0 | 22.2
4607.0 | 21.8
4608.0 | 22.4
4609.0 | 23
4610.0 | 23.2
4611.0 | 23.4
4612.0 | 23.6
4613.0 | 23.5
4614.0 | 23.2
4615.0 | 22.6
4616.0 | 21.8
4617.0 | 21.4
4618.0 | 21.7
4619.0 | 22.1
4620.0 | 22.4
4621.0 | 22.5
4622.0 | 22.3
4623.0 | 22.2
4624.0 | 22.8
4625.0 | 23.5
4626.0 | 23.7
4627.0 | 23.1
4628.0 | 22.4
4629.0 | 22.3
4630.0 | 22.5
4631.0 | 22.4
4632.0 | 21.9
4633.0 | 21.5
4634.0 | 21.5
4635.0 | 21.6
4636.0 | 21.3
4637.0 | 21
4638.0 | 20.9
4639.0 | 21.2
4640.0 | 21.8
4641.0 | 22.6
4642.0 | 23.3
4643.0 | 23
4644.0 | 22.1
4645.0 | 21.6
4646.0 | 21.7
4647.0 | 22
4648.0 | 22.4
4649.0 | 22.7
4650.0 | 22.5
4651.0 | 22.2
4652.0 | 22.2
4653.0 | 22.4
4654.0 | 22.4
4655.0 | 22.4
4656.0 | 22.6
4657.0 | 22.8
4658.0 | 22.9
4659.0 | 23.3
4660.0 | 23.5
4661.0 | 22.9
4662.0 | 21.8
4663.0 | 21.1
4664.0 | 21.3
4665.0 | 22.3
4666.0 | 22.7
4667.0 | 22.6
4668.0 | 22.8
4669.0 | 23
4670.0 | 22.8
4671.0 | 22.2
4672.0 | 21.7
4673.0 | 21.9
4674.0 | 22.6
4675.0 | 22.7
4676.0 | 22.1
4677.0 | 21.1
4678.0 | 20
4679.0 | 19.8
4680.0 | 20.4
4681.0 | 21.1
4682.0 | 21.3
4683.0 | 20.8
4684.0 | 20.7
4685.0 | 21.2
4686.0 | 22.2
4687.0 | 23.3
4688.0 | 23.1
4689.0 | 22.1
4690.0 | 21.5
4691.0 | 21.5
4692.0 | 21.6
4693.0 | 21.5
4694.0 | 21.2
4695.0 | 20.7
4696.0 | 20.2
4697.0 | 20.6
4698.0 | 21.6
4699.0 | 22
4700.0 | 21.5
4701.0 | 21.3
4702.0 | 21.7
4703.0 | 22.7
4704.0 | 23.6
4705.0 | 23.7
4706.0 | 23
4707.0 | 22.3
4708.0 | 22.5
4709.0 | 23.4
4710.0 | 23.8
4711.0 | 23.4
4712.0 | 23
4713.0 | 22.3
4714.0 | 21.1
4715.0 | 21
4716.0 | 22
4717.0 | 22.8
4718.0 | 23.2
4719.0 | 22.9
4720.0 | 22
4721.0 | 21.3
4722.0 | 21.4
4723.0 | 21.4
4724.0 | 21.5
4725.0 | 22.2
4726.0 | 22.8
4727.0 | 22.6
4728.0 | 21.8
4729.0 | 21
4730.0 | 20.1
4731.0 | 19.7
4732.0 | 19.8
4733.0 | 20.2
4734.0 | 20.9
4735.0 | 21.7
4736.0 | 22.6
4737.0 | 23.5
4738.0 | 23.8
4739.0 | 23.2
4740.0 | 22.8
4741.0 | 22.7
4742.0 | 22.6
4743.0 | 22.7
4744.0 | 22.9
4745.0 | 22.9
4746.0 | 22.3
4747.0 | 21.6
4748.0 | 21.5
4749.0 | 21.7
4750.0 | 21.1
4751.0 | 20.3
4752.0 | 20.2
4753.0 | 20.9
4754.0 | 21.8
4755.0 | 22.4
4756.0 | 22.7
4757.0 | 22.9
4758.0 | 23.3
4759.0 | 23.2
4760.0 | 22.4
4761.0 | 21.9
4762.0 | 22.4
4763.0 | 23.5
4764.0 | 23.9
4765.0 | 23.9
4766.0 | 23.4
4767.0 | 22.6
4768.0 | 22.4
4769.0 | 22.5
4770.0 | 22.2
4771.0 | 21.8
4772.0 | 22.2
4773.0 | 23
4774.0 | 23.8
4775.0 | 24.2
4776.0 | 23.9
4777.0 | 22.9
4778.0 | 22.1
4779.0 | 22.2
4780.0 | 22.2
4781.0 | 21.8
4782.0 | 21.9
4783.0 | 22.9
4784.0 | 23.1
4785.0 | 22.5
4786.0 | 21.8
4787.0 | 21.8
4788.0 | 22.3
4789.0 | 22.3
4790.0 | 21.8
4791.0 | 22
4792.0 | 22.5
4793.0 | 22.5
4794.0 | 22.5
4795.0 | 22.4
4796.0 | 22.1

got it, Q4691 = 2.28 A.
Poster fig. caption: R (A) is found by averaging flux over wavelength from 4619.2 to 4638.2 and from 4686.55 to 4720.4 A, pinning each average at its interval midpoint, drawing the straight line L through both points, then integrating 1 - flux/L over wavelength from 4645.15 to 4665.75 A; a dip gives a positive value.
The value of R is -0.1 A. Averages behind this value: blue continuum 22.2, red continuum 22.2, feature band 22.4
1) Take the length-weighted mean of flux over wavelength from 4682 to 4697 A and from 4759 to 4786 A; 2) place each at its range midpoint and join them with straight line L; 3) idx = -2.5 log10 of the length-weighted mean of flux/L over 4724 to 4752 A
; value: 0.02 mag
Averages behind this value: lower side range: 21.5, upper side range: 22.7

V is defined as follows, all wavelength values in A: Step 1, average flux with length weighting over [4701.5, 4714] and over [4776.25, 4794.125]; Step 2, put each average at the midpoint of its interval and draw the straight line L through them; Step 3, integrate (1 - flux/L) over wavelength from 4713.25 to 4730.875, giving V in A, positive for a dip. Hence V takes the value 0.76 A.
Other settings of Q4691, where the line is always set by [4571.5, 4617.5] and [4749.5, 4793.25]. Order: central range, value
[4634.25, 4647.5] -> 0.3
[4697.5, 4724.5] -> 0.2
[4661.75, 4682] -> 0.6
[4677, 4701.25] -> 1.2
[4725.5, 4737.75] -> 0.5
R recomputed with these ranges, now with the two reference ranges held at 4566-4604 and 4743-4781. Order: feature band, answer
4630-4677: 0.44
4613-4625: 0.02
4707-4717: -0.03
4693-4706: 0.38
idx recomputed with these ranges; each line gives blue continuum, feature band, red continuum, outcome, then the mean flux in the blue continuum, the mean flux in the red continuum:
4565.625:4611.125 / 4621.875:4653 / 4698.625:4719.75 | 0.014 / 22.5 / 22.5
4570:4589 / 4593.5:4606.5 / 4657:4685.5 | -0.029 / 21.9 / 21.9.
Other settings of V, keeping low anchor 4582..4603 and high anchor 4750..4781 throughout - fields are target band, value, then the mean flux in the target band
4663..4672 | -0.03 A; 22.3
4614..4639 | 0.03 A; 22.1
